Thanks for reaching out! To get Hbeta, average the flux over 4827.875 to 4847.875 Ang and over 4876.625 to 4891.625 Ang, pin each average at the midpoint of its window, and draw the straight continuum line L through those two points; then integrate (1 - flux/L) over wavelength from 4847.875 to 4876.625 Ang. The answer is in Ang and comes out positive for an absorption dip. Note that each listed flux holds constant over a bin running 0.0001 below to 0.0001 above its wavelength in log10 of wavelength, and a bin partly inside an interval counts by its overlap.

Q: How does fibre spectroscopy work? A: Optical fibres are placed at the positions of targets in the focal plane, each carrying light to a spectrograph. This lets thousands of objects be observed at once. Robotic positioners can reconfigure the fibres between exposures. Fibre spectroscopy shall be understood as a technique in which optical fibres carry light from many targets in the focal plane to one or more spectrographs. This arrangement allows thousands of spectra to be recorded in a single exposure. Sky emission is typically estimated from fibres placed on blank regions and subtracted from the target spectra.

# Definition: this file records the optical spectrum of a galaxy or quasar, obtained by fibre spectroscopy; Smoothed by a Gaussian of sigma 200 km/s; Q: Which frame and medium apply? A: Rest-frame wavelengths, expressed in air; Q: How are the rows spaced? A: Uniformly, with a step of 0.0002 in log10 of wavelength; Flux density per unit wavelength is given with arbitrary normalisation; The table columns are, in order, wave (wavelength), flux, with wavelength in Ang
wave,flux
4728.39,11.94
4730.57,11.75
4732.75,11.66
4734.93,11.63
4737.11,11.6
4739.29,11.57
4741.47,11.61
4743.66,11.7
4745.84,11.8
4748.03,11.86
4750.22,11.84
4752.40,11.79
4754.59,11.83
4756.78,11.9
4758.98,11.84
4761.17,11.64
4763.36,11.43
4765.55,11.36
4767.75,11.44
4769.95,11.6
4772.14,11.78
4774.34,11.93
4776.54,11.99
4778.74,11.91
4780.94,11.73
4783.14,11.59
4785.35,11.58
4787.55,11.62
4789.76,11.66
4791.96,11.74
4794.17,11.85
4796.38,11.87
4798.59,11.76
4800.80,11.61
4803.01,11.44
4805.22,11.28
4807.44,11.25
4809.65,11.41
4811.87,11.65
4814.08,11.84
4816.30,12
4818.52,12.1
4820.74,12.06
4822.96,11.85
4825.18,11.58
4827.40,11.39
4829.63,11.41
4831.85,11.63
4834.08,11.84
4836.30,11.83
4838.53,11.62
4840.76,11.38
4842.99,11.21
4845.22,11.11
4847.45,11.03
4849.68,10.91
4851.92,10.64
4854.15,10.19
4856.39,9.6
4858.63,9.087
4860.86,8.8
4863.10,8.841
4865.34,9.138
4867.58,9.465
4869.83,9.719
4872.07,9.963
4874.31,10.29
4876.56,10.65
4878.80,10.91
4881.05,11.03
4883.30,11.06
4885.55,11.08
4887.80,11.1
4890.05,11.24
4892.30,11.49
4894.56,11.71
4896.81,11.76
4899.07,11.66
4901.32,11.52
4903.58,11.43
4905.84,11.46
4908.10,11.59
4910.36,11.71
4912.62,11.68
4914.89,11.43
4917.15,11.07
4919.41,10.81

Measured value 3.7 Ang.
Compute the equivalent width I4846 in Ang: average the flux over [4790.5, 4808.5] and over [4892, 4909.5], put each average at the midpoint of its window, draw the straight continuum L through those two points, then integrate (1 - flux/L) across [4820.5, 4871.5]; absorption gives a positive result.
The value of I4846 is 4.03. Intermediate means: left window 11.6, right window 11.6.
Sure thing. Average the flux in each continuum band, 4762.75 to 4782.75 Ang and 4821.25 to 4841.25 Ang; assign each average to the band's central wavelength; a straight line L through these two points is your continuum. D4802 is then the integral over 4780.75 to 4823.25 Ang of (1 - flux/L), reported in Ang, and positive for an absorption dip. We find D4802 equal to -0.1 Ang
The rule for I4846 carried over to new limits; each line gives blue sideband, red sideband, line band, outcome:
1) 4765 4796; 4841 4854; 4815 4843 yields -1.4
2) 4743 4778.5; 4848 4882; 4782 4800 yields -0.8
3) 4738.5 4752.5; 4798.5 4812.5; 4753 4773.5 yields 0.0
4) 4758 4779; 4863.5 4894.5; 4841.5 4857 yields 0.2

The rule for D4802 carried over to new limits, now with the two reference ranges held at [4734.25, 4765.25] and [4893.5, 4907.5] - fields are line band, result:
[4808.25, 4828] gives -0.2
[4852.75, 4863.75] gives 2.1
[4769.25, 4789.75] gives -0.1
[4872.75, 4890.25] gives 1.1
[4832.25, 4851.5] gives 0.5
